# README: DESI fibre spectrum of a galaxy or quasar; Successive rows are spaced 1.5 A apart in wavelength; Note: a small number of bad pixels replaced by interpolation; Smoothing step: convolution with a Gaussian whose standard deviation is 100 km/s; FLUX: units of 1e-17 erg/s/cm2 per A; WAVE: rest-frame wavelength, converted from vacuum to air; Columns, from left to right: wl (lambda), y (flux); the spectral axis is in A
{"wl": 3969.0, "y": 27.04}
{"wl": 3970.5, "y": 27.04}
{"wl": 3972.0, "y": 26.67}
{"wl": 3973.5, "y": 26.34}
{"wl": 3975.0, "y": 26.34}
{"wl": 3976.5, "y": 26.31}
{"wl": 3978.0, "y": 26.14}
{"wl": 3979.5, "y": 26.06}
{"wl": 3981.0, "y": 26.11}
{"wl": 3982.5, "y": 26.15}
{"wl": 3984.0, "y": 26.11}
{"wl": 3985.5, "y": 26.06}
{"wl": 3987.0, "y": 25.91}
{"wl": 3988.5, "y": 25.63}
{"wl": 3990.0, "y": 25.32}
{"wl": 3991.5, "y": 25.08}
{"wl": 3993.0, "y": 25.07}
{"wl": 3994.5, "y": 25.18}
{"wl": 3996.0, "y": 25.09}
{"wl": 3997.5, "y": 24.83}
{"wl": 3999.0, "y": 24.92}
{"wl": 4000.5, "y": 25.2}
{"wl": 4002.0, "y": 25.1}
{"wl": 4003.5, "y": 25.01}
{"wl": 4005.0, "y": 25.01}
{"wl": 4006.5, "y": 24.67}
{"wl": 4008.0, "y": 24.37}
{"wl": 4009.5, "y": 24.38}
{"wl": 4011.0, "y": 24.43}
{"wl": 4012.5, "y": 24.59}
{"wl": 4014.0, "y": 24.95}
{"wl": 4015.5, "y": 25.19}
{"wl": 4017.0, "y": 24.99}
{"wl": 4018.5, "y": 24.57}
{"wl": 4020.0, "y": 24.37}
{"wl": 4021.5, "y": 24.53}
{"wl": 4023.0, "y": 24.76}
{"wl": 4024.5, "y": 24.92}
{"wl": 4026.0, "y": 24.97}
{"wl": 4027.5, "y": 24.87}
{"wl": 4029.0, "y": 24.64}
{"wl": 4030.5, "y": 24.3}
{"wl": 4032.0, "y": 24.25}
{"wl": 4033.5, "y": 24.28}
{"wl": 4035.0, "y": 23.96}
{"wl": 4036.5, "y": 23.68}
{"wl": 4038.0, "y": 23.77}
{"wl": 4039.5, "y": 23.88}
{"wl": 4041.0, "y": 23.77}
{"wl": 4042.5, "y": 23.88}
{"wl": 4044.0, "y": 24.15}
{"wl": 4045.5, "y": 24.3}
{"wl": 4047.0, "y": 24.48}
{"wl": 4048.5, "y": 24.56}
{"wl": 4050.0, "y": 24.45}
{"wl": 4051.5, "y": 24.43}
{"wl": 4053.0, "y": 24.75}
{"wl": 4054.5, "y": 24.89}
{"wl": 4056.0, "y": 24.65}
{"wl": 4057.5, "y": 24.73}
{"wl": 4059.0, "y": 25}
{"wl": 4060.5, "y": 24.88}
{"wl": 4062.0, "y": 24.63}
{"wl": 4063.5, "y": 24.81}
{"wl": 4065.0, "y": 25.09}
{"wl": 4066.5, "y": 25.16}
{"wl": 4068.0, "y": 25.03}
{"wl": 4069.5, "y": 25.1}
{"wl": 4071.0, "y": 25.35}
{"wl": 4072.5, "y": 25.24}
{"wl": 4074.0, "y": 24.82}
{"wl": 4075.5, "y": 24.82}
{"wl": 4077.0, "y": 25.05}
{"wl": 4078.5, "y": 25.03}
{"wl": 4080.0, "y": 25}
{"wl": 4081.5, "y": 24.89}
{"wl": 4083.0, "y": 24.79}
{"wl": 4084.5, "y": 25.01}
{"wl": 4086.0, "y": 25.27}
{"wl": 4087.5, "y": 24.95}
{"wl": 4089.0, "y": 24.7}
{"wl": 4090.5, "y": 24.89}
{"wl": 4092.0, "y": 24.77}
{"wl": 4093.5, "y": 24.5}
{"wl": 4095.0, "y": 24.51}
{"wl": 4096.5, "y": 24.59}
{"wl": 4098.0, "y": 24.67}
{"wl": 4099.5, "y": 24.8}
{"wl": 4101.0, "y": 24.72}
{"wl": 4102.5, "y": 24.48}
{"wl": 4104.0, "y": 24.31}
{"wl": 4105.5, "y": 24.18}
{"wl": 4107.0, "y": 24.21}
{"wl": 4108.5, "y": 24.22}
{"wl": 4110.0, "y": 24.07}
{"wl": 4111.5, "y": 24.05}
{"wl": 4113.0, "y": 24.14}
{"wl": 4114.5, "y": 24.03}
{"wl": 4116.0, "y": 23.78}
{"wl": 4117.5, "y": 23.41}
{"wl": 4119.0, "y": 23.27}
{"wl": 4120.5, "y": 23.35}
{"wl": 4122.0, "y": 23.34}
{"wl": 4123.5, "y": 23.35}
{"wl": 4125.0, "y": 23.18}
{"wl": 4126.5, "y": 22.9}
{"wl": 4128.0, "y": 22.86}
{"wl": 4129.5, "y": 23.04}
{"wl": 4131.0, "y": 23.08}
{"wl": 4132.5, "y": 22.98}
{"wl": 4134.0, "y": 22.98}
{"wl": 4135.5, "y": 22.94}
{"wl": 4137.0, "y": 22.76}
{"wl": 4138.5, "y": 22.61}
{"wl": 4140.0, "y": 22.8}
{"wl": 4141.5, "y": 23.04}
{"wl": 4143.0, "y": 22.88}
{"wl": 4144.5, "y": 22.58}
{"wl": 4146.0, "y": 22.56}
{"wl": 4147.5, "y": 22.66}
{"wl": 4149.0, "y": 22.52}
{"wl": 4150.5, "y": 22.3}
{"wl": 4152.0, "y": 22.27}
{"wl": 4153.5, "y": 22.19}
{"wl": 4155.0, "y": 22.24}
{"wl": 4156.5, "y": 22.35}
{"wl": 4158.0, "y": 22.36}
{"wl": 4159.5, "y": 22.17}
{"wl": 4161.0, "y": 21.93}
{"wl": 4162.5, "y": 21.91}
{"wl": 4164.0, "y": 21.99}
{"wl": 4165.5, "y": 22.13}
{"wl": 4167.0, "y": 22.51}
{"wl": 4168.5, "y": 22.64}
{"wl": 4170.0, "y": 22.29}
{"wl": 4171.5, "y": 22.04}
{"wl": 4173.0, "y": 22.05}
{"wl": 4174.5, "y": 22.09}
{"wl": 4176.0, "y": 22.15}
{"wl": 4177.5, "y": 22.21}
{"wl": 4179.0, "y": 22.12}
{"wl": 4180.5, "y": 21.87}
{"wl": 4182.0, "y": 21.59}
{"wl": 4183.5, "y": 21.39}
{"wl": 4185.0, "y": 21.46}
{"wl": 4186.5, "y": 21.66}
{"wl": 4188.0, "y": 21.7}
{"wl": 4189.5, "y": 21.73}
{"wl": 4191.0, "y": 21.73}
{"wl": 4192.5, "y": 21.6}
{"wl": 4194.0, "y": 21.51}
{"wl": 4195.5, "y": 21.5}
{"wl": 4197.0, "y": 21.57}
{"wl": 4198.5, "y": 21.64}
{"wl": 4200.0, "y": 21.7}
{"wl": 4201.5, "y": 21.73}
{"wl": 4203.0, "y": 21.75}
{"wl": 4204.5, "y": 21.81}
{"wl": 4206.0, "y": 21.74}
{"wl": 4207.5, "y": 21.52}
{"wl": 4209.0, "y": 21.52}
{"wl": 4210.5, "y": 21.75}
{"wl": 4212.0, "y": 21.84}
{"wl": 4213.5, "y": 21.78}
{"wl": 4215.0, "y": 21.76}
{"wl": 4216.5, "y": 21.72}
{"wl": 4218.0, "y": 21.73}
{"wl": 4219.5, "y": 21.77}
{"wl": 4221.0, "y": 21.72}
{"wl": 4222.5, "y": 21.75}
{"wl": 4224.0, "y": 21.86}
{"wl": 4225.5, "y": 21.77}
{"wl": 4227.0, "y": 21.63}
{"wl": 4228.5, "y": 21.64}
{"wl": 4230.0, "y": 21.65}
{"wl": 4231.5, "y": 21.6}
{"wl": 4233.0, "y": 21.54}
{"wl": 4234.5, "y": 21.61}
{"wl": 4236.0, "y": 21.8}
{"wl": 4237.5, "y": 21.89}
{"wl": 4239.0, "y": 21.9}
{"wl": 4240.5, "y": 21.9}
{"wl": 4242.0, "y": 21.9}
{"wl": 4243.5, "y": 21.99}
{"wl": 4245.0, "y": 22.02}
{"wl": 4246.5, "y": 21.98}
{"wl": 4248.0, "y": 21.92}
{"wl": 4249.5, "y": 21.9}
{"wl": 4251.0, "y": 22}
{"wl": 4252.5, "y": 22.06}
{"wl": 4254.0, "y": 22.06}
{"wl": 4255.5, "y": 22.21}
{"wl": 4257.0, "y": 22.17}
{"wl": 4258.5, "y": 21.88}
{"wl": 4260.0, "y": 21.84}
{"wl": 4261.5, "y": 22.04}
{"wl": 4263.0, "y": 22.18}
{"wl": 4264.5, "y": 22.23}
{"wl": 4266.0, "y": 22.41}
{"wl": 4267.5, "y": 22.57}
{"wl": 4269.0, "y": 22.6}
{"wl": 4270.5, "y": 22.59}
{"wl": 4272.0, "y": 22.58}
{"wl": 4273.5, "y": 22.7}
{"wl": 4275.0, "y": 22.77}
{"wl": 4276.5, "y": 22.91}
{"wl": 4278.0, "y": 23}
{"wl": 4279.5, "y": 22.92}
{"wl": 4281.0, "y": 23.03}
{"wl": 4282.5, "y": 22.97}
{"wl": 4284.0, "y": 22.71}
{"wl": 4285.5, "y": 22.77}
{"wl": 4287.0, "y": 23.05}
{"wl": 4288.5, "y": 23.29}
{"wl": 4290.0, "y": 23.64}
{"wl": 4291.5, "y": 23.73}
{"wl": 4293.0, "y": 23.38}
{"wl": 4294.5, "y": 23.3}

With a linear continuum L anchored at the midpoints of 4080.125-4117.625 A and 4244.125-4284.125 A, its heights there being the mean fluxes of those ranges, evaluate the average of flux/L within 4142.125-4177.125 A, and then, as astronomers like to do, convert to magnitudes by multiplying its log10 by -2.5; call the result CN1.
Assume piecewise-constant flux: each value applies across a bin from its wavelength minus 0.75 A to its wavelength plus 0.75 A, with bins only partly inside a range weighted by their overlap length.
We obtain 0.067 mag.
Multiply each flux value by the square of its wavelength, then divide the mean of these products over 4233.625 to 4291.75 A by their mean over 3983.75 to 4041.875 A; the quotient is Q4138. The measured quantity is 1.0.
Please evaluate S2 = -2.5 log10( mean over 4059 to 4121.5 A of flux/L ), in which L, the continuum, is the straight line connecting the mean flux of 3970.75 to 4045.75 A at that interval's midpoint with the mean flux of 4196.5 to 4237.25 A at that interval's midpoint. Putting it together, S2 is -0.04 mag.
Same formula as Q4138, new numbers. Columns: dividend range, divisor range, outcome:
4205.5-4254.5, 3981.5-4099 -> 0.96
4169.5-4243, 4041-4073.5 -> 0.95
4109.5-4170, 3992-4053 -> 0.98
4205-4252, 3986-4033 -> 0.97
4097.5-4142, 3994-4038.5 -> 1.01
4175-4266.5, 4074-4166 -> 0.97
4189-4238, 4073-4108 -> 0.93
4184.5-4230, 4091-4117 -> 0.94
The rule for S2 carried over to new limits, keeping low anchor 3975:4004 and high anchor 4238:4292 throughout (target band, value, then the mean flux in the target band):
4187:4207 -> 0.075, 21.7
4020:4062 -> 0.024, 24.4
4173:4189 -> 0.075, 21.8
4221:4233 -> 0.058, 21.7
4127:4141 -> 0.048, 22.9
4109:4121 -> 0.017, 23.8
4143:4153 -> 0.060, 22.5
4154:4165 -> 0.071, 22.1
